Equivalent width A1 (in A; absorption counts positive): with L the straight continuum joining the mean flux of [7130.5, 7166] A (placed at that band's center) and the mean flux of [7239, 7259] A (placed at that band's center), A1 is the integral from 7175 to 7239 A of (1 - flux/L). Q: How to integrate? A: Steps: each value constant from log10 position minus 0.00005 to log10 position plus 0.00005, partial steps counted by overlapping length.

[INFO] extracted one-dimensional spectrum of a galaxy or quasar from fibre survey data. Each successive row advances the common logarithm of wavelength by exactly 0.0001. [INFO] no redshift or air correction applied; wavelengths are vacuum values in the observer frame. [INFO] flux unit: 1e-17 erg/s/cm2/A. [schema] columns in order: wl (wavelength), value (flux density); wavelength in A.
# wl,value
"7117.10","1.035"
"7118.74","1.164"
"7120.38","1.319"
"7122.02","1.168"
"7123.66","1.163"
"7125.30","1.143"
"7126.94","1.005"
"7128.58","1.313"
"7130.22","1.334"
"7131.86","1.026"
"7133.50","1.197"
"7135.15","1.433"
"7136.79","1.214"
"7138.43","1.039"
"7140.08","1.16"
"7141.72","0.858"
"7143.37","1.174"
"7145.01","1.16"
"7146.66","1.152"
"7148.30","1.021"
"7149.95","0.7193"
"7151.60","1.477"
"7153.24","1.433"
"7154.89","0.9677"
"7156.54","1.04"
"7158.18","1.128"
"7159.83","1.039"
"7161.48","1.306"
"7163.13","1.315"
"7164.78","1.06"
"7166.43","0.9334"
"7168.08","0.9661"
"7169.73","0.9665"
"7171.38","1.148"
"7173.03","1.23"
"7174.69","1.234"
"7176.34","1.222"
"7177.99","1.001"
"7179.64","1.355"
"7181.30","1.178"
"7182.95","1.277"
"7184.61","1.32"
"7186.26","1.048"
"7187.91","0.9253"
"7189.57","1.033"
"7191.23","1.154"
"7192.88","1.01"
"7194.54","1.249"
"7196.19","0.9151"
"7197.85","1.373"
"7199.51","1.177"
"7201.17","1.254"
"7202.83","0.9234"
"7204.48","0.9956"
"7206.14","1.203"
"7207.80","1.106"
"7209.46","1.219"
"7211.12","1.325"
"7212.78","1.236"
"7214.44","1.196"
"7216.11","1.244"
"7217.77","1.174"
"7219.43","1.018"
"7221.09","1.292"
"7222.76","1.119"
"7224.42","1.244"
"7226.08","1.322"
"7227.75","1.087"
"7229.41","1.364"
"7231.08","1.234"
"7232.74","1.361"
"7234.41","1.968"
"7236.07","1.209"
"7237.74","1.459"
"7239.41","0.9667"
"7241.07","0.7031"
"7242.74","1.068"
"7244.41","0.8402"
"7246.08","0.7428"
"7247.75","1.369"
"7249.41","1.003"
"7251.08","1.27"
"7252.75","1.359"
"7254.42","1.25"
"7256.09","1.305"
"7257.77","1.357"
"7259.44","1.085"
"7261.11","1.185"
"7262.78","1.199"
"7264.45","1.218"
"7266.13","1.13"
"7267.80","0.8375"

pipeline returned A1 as -4.8 A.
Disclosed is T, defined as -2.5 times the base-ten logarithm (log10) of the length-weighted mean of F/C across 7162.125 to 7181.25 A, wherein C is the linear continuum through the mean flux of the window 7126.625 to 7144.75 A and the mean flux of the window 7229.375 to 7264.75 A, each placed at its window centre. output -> 0.04 mag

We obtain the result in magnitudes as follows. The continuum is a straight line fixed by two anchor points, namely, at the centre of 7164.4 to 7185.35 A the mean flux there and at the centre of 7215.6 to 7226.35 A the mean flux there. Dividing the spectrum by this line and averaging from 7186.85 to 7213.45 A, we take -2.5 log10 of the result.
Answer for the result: 0.04 mag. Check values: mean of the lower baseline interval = 1.15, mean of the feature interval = 1.13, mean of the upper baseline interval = 1.2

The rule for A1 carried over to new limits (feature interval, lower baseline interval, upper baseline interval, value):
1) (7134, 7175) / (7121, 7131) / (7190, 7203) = 1.5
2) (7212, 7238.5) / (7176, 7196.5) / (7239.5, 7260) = -3.9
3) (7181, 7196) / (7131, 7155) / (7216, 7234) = 0.9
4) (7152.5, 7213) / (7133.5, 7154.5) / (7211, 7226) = 2.0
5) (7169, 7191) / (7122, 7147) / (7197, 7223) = 0.4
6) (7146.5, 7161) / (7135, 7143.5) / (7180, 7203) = 0.2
